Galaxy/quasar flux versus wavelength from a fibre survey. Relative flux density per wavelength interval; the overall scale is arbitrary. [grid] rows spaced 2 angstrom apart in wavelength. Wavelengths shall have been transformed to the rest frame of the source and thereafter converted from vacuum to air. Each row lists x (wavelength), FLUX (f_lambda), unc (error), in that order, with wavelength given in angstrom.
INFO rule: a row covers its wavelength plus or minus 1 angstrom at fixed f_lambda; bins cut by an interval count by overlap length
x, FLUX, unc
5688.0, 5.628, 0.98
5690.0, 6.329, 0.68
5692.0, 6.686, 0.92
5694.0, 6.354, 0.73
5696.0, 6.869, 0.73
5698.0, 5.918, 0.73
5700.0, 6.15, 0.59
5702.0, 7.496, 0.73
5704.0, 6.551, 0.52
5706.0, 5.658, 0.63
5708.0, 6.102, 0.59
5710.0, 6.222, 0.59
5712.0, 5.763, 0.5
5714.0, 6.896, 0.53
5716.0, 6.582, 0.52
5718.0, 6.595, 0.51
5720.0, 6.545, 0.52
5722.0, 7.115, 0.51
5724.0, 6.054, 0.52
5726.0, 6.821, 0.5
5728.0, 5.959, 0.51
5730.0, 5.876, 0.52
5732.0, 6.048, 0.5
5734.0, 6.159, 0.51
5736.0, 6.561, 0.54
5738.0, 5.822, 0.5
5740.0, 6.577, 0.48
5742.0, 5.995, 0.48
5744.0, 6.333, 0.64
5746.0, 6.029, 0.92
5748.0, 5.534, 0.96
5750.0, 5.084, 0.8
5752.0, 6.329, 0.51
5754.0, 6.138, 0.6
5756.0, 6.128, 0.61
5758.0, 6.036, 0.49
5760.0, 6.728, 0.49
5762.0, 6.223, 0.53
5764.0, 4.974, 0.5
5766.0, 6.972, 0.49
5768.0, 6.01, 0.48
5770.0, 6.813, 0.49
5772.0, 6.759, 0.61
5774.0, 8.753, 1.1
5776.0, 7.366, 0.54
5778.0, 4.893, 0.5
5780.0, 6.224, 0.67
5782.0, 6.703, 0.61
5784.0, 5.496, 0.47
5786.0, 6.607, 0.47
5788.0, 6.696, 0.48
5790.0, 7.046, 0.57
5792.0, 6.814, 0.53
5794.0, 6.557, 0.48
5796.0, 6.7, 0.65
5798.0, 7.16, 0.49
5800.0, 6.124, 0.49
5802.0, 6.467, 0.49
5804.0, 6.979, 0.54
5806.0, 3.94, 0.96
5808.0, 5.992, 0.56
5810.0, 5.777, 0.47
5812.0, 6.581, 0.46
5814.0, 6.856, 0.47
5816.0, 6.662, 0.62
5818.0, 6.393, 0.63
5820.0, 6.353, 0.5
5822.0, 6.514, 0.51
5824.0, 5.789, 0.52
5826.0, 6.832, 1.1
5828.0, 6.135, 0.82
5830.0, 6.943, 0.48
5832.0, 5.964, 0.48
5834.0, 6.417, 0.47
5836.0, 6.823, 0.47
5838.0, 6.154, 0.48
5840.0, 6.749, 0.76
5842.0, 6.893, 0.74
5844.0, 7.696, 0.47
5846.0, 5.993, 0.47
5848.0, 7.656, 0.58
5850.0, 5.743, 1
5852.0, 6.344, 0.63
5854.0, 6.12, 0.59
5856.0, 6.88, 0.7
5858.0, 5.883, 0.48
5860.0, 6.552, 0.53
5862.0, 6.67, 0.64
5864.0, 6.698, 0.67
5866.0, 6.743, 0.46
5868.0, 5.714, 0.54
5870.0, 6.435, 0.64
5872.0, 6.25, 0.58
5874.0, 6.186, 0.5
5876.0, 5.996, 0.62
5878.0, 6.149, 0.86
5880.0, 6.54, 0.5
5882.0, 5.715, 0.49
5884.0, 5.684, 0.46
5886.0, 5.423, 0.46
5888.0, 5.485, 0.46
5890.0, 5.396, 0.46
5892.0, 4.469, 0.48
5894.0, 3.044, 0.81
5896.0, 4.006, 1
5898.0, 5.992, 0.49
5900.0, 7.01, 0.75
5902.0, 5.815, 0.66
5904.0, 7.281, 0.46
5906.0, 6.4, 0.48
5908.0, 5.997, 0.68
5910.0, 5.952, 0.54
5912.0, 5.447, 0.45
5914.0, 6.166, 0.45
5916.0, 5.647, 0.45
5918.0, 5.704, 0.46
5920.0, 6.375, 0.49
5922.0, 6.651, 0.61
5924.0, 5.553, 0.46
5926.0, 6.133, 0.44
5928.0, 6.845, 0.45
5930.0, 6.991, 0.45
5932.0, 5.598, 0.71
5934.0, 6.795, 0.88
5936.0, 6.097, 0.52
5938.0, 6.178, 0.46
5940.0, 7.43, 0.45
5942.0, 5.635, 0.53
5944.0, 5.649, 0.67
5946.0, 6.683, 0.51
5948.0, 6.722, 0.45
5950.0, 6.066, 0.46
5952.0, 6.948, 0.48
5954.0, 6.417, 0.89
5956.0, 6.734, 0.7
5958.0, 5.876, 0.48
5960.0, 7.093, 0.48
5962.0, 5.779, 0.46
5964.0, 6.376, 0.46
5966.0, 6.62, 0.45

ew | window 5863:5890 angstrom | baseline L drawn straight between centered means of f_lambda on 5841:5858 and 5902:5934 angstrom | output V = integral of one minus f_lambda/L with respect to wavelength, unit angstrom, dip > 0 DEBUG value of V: 1.67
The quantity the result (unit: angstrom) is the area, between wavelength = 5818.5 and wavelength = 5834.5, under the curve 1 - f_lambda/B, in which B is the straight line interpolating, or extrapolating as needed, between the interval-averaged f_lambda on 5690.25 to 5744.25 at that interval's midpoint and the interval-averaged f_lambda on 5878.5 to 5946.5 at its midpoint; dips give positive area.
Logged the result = -0.6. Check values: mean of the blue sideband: 6.36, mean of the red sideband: 5.93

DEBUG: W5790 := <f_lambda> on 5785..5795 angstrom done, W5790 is 6.74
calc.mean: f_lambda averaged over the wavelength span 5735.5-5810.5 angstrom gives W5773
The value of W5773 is 6.3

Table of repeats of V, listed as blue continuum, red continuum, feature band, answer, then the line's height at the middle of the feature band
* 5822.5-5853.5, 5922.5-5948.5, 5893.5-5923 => 2.3 angstrom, 6.39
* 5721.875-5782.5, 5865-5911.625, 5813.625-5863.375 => -4.5 angstrom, 5.98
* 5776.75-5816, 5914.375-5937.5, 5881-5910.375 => 3.1 angstrom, 6.24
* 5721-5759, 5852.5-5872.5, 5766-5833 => -2.1 angstrom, 6.26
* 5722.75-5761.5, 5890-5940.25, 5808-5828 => -1.1 angstrom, 6.05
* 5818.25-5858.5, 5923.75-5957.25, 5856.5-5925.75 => 5.6 angstrom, 6.45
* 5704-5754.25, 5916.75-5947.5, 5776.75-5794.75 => -0.4 angstrom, 6.22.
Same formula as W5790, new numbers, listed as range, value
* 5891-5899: 4.38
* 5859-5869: 6.48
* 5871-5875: 6.22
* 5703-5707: 6.1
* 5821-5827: 6.38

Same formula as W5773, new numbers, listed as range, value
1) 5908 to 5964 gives 6.26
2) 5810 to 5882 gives 6.45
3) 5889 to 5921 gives 5.67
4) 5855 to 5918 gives 5.92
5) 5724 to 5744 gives 6.2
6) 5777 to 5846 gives 6.4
